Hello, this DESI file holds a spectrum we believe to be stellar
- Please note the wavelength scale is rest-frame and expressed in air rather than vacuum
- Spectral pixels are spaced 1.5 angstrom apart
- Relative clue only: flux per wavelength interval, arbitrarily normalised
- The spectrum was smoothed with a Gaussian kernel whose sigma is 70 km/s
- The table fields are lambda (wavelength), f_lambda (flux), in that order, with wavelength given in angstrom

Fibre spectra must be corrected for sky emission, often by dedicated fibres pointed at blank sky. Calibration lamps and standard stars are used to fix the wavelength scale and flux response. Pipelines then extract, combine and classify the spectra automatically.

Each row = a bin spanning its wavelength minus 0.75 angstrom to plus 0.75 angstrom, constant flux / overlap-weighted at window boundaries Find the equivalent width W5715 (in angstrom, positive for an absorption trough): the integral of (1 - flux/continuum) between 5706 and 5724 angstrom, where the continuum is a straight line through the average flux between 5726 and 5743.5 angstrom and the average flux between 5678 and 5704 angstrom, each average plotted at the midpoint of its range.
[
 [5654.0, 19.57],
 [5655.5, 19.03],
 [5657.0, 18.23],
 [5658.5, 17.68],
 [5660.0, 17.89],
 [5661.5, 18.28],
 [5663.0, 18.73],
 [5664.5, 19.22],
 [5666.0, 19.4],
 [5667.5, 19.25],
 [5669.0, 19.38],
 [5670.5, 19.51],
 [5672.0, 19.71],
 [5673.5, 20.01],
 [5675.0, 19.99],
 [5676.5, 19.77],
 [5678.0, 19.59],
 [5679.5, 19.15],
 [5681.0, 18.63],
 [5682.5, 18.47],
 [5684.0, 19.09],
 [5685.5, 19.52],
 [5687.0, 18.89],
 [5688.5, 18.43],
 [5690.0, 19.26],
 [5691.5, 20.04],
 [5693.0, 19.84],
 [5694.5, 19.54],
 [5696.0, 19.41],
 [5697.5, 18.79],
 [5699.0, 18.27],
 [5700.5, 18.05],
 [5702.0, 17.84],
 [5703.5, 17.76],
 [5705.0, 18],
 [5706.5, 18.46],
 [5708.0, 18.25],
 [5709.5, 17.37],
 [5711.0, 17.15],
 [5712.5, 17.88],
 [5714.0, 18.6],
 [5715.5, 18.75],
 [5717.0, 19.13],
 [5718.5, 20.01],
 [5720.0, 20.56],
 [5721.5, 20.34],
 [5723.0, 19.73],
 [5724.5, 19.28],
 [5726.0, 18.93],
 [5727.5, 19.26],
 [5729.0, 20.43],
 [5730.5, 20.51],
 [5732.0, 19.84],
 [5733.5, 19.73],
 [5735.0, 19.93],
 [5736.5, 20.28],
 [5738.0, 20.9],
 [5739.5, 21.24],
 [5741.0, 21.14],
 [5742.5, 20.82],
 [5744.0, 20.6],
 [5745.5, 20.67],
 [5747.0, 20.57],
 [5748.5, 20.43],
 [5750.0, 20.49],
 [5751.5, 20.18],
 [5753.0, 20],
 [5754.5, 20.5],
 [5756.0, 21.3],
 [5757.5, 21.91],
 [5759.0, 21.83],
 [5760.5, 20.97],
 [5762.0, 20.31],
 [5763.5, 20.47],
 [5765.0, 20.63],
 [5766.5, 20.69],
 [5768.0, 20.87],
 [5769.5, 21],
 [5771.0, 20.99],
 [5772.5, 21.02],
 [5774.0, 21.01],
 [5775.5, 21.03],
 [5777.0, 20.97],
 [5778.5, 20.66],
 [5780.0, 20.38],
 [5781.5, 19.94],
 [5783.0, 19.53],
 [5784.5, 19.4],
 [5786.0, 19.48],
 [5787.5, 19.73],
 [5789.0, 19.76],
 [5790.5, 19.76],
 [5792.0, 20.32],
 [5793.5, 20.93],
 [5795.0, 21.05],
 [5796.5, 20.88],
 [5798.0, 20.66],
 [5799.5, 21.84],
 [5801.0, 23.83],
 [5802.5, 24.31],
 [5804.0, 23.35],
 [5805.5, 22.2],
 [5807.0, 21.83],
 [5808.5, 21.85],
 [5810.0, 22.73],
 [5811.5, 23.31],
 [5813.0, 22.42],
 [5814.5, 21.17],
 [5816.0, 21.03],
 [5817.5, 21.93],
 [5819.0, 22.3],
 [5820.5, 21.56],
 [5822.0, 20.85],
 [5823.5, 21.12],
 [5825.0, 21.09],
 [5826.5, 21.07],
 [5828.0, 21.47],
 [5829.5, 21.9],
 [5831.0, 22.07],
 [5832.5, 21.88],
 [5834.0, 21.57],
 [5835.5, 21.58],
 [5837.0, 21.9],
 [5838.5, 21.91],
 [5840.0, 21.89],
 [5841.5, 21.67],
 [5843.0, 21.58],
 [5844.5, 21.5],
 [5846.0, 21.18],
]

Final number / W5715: 0.8 angstrom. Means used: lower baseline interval 18.9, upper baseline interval 20.3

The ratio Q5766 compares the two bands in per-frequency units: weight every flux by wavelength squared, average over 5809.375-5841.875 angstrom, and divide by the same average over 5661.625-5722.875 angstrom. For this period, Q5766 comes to 1.2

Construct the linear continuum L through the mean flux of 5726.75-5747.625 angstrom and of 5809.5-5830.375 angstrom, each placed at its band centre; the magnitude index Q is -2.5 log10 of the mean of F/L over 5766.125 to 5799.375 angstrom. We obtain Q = 0.03 mag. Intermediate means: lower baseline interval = 20.4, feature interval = 20.5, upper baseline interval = 21.7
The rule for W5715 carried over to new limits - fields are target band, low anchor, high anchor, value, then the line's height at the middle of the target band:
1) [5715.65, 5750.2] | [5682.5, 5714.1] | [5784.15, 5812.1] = -1.1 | 19.6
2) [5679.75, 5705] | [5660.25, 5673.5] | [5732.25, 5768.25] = 1.0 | 19.6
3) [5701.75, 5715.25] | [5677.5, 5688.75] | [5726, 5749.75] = 1.1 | 19.6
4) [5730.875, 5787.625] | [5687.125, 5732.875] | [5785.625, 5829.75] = -0.9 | 20.3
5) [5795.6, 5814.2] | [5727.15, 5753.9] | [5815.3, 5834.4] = -1.0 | 21.3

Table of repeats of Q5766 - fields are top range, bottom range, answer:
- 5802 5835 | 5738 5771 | 1.08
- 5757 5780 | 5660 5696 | 1.12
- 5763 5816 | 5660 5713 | 1.16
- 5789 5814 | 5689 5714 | 1.23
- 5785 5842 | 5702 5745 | 1.14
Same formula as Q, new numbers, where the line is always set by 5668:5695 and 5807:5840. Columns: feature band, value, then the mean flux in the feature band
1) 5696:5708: 0.08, 18.2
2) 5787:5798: 0.04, 20.4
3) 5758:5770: -0.01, 20.9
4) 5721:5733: 0.02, 19.8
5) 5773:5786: 0.04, 20.3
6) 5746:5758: 0.00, 20.6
